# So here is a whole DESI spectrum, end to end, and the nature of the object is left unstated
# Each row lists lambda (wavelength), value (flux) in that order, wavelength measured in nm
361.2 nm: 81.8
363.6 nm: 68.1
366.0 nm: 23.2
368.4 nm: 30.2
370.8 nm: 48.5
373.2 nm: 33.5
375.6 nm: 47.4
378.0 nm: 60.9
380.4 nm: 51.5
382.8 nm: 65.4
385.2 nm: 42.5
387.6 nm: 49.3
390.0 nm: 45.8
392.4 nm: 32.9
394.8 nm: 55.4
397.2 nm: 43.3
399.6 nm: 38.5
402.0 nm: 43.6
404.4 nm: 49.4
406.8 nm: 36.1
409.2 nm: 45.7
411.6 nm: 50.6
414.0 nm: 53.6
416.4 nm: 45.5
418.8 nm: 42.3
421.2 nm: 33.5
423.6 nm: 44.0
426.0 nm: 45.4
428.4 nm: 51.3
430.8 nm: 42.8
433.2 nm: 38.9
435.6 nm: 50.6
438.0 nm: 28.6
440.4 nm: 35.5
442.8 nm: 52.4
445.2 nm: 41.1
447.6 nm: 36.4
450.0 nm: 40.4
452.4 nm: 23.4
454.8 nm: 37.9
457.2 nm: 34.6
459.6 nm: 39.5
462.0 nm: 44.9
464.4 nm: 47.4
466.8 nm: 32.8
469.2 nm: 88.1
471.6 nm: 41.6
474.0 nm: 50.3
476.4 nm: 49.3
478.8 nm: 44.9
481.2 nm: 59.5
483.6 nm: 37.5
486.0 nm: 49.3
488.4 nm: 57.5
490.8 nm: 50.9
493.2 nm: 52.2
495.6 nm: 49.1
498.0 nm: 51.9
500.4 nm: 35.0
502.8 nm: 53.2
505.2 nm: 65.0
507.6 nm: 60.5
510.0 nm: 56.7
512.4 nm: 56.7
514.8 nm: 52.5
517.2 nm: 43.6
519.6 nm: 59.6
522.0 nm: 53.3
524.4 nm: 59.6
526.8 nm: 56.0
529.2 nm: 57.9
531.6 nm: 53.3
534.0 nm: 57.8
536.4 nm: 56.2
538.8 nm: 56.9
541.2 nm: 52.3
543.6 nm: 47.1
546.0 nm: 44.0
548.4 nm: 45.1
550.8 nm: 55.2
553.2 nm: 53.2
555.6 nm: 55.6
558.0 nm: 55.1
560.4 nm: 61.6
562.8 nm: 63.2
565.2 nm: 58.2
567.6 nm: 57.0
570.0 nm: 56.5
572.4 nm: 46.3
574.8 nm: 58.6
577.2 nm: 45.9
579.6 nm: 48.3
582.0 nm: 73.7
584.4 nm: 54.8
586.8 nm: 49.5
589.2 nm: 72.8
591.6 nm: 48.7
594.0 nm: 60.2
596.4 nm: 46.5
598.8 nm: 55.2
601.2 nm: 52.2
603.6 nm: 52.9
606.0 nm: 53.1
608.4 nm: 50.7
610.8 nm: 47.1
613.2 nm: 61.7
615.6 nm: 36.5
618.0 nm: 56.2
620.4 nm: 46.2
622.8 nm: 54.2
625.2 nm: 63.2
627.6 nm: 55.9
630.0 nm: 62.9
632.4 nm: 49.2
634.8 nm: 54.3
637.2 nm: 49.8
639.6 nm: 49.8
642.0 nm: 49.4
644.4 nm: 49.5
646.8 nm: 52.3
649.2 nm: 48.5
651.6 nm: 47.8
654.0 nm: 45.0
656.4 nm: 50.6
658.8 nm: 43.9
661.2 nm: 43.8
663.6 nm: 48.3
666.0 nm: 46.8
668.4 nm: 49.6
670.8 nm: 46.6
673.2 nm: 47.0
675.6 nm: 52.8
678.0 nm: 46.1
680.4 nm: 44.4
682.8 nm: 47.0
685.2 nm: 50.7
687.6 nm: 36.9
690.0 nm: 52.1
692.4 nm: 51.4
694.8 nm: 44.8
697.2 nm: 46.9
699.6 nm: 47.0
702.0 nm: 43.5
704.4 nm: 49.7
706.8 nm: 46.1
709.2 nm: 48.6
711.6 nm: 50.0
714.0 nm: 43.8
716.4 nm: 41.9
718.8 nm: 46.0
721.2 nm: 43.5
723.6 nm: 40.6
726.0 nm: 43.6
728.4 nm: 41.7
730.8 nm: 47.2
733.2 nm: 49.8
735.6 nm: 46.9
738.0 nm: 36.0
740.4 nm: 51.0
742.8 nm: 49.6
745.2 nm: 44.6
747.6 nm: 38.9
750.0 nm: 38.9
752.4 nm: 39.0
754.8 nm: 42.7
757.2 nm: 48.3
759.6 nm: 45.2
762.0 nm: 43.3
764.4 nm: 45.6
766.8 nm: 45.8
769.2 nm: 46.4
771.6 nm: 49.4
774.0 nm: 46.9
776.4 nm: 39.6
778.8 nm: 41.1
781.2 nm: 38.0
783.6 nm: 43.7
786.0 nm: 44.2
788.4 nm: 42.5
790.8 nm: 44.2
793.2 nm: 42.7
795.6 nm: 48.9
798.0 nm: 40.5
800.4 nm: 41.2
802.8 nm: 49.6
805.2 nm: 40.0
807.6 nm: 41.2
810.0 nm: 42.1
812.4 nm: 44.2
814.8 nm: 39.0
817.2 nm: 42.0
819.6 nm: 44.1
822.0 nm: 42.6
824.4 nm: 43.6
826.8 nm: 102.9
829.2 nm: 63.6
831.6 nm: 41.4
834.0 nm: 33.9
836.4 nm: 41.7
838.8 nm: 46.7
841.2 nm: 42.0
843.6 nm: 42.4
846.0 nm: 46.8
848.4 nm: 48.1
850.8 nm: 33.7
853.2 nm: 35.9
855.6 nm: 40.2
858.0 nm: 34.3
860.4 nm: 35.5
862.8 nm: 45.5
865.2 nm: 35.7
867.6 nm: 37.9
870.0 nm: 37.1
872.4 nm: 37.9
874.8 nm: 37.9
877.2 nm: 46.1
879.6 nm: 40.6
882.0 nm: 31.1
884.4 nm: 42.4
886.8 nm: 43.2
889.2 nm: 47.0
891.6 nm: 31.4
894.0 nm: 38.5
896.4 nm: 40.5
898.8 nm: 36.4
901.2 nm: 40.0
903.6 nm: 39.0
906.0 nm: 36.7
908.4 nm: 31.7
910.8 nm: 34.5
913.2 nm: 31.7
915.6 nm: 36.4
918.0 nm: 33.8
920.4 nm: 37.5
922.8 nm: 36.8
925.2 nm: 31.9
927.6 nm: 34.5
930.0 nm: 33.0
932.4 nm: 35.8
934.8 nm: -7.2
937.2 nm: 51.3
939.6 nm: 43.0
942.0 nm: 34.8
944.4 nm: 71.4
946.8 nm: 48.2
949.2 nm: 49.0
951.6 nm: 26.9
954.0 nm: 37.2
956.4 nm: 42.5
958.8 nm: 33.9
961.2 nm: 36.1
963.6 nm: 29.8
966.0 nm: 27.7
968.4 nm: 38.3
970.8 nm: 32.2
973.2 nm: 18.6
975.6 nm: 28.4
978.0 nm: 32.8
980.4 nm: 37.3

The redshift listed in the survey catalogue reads 0.26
